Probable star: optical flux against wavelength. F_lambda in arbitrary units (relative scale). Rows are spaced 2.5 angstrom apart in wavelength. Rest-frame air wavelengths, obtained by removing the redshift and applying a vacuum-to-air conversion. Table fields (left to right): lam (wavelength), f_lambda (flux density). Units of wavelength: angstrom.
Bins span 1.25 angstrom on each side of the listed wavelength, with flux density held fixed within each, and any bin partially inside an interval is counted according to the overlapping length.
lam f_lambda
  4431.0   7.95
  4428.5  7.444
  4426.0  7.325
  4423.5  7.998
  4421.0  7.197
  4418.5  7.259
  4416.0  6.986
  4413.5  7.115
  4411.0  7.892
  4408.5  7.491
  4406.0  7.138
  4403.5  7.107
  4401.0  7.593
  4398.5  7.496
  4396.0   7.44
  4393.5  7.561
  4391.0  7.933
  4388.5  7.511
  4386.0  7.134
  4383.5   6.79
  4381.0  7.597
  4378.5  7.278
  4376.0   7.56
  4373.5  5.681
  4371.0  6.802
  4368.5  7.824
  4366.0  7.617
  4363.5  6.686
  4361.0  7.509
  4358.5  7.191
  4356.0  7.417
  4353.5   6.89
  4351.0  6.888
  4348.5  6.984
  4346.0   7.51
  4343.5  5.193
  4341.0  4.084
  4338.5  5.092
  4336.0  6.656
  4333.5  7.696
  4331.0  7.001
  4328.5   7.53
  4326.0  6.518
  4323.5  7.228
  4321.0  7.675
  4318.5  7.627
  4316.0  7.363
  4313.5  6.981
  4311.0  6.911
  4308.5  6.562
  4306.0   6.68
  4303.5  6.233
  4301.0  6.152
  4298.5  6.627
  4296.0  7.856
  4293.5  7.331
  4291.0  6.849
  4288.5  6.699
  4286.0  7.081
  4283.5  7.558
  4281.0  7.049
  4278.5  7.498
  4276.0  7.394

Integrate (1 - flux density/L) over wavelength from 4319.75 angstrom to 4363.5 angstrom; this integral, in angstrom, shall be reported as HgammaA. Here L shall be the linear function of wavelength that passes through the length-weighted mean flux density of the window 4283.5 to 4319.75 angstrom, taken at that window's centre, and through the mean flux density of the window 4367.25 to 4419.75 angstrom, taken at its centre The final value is 2.05 angstrom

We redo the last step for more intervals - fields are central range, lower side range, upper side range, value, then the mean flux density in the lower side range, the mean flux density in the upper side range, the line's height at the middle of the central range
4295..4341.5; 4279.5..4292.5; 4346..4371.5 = 2.1 angstrom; 7.06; 7.21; 7.13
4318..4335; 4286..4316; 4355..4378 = -0.8 angstrom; 6.84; 7.14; 6.96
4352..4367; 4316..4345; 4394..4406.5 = -0.6 angstrom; 6.61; 7.38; 6.93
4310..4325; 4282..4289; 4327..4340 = -0.9 angstrom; 7.15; 6.74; 6.88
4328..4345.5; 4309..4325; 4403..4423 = 2.6 angstrom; 7.25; 7.31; 7.26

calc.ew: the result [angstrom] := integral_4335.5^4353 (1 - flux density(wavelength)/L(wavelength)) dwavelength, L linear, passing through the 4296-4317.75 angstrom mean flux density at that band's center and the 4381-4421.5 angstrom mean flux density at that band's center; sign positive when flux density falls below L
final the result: 2.36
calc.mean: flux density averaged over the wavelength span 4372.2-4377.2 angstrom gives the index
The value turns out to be 6.61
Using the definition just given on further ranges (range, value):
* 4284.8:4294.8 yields 6.99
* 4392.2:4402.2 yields 7.52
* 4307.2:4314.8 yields 6.82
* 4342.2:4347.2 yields 6.32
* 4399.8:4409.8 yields 7.33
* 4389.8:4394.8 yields 7.74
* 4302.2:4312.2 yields 6.59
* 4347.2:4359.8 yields 7.08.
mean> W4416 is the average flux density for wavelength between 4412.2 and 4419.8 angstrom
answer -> 7.13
